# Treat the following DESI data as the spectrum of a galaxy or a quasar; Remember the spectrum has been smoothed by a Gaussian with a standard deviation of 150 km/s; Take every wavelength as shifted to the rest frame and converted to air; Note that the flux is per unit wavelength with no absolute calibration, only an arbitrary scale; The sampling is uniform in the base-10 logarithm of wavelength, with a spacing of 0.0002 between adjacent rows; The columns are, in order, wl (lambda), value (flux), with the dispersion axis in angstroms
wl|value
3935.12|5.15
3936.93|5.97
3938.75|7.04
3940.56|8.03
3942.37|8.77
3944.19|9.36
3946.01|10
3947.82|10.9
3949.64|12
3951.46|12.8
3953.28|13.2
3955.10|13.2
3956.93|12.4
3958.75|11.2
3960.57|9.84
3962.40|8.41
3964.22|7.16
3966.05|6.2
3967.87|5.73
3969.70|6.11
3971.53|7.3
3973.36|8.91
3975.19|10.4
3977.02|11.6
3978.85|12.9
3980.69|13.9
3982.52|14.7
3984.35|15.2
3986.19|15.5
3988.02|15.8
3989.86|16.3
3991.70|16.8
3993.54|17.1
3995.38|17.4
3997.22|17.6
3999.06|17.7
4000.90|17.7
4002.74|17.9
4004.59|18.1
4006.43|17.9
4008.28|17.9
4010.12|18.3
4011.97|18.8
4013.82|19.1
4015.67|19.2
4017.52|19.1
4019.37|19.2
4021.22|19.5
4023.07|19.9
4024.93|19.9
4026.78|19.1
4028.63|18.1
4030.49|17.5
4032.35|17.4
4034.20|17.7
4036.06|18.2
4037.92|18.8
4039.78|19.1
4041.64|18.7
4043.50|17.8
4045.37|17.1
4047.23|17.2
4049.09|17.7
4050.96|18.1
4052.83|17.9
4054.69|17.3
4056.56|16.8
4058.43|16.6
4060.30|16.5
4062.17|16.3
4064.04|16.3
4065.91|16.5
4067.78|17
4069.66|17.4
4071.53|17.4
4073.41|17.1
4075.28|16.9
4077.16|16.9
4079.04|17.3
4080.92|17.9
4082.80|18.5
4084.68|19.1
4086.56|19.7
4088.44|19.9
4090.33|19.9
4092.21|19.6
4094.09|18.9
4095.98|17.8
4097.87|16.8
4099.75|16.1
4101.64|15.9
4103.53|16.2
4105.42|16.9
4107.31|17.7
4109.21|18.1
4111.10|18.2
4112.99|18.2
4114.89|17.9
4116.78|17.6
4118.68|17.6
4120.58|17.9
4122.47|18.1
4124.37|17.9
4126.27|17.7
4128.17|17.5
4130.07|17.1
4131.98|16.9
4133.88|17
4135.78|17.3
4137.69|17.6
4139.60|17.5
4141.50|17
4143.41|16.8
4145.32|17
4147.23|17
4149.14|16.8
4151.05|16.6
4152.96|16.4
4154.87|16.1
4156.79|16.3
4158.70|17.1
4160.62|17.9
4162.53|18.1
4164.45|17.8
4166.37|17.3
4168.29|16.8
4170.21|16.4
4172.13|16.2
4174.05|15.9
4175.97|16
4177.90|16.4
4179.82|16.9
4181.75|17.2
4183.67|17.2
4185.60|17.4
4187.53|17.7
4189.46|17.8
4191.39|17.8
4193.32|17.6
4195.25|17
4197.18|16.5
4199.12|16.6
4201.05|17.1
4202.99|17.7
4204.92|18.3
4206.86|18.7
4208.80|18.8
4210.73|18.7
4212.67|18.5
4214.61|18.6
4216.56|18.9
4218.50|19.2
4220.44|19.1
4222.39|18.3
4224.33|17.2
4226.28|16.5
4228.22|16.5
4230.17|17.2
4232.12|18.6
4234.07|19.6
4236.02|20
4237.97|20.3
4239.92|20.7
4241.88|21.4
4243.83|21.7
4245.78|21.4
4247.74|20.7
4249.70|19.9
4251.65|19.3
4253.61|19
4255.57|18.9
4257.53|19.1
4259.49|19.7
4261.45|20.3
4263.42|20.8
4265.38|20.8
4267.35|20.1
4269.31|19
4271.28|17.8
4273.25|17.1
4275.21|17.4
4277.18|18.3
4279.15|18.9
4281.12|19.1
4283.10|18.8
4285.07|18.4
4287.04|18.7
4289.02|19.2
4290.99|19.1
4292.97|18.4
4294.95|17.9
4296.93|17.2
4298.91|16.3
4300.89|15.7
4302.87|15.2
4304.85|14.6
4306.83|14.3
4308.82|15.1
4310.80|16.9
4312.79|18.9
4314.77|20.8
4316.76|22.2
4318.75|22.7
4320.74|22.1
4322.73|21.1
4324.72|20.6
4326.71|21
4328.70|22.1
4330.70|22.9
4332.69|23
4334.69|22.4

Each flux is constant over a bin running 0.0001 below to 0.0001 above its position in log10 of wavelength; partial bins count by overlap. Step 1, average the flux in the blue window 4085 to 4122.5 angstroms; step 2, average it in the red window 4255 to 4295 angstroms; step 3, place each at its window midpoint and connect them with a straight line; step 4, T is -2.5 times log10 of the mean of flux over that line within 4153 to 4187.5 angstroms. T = 0.09 mag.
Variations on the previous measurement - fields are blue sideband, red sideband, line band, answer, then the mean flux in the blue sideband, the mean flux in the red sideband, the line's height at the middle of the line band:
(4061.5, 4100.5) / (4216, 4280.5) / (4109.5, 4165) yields 0.06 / 17.8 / 19.2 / 18.3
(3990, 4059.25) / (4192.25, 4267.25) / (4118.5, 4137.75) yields 0.06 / 18.1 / 18.9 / 18.5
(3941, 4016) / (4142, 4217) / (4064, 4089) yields -0.16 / 13.4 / 17.3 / 15.3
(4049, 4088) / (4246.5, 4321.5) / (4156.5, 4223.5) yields 0.03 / 17.4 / 18.6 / 18.1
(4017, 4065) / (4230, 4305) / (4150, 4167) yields 0.09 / 18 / 18.9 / 18.5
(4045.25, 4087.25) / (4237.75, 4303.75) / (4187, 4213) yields 0.04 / 17.4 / 19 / 18.4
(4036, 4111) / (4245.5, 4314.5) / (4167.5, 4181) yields 0.10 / 17.6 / 18.3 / 18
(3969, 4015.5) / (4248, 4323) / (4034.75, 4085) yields -0.09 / 15.4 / 18.7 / 16.1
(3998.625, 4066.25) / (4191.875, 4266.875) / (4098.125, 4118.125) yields 0.07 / 18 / 18.9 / 18.4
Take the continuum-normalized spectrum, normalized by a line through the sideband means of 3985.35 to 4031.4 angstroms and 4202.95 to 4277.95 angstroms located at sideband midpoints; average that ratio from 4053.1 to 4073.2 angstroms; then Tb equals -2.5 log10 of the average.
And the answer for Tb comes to 0.09 mag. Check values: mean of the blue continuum 18.1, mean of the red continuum 19.1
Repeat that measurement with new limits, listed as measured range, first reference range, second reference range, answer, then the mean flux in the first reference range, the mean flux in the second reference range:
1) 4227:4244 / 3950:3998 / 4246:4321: -0.103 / 12.2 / 18.6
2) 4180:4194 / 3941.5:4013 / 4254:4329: -0.036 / 13.2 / 18.8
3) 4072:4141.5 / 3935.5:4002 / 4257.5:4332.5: -0.197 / 11.8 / 19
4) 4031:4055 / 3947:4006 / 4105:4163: -0.209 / 12.9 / 17.3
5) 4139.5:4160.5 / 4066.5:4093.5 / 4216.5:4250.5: 0.116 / 18.2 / 19.3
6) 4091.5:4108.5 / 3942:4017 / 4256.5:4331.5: -0.113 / 13.5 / 18.9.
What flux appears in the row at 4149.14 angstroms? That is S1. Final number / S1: 16.8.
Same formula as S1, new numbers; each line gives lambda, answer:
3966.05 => 6.2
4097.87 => 16.8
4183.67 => 17.2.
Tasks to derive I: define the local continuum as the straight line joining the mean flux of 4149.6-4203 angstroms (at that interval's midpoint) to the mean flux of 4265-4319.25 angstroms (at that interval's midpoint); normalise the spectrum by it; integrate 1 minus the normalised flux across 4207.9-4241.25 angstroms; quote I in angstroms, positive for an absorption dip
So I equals -2.3 angstroms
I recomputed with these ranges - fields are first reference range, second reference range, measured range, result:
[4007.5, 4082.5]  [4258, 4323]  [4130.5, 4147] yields 0.9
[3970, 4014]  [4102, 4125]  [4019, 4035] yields -2.6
